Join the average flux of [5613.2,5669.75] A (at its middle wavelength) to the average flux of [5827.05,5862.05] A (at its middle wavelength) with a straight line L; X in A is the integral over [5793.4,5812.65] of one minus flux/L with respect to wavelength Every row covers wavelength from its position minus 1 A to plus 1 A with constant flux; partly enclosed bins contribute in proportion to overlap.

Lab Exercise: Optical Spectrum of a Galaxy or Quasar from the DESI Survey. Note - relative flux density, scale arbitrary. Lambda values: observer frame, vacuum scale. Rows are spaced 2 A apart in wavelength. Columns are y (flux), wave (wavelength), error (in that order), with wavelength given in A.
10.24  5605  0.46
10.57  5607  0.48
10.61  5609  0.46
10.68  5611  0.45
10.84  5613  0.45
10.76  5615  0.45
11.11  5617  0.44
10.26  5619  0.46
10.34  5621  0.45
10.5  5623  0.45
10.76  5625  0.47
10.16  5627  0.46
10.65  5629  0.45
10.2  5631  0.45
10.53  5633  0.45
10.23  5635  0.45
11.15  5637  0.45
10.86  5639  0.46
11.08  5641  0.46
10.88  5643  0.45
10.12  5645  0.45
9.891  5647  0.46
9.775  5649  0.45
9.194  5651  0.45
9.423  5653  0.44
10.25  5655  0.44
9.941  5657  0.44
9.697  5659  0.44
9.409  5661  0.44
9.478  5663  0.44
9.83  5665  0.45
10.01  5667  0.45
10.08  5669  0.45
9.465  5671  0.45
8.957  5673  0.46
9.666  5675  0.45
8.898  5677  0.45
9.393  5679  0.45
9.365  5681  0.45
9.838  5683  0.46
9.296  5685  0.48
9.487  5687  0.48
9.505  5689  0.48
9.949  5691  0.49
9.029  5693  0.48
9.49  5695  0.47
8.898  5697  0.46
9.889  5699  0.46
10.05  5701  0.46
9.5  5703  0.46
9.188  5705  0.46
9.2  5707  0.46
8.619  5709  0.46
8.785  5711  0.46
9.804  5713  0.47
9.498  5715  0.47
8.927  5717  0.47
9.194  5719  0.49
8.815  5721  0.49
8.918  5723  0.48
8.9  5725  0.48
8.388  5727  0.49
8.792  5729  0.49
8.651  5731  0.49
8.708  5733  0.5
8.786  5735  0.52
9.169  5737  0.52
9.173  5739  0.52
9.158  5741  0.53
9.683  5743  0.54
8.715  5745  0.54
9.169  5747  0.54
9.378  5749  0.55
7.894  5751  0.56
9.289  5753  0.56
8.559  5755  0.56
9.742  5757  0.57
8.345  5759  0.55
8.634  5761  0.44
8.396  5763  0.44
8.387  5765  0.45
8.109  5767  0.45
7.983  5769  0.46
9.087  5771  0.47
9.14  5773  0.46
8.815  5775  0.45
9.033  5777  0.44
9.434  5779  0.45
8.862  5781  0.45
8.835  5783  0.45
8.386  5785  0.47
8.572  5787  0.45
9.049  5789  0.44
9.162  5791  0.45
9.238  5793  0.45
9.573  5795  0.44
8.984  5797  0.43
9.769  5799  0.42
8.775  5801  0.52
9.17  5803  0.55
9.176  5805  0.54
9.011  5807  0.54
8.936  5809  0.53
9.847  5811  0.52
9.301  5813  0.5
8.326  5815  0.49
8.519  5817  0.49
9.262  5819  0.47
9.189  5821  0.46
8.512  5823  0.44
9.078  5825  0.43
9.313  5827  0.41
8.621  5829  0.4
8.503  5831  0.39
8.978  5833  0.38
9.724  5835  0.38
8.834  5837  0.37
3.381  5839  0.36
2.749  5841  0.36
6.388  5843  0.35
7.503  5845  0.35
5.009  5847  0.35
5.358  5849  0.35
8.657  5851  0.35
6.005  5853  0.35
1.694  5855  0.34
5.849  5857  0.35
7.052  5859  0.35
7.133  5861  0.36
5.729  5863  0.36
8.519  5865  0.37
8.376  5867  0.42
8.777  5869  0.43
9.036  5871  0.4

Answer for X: -4.9 A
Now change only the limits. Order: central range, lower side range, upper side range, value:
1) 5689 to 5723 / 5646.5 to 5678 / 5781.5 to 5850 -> -0.17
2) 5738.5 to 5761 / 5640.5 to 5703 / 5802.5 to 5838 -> 0.81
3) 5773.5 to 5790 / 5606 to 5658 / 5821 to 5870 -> -1.59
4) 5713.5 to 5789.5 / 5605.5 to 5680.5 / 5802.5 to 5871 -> -0.94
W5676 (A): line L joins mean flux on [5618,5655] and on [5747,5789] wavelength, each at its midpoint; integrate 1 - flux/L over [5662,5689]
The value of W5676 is 0.9 A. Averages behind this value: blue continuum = 10.3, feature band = 9.52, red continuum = 8.76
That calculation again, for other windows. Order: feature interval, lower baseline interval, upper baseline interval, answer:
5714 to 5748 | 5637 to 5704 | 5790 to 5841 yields 1.2 A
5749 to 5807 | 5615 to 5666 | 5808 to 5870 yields -3.7 A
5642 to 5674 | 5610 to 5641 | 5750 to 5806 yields 1.5 A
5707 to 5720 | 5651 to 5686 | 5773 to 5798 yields 0.3 A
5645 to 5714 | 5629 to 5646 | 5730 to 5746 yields 3.0 A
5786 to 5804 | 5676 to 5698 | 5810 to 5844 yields -1.5 A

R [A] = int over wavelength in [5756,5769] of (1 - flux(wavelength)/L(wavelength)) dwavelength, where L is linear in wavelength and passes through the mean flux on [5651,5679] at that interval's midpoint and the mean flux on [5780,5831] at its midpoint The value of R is 0.9 A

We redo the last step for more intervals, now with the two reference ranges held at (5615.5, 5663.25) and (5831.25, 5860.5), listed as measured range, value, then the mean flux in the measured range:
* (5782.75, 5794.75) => -2.5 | 8.92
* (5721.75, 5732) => -0.2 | 8.73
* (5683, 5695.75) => -0.3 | 9.49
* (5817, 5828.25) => -3.8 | 9.01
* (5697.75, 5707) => -0.5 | 9.59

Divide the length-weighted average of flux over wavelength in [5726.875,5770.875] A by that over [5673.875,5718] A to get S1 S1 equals 0.94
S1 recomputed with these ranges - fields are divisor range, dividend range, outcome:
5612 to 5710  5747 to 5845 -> 0.87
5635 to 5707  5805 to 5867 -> 0.77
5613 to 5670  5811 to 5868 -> 0.72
